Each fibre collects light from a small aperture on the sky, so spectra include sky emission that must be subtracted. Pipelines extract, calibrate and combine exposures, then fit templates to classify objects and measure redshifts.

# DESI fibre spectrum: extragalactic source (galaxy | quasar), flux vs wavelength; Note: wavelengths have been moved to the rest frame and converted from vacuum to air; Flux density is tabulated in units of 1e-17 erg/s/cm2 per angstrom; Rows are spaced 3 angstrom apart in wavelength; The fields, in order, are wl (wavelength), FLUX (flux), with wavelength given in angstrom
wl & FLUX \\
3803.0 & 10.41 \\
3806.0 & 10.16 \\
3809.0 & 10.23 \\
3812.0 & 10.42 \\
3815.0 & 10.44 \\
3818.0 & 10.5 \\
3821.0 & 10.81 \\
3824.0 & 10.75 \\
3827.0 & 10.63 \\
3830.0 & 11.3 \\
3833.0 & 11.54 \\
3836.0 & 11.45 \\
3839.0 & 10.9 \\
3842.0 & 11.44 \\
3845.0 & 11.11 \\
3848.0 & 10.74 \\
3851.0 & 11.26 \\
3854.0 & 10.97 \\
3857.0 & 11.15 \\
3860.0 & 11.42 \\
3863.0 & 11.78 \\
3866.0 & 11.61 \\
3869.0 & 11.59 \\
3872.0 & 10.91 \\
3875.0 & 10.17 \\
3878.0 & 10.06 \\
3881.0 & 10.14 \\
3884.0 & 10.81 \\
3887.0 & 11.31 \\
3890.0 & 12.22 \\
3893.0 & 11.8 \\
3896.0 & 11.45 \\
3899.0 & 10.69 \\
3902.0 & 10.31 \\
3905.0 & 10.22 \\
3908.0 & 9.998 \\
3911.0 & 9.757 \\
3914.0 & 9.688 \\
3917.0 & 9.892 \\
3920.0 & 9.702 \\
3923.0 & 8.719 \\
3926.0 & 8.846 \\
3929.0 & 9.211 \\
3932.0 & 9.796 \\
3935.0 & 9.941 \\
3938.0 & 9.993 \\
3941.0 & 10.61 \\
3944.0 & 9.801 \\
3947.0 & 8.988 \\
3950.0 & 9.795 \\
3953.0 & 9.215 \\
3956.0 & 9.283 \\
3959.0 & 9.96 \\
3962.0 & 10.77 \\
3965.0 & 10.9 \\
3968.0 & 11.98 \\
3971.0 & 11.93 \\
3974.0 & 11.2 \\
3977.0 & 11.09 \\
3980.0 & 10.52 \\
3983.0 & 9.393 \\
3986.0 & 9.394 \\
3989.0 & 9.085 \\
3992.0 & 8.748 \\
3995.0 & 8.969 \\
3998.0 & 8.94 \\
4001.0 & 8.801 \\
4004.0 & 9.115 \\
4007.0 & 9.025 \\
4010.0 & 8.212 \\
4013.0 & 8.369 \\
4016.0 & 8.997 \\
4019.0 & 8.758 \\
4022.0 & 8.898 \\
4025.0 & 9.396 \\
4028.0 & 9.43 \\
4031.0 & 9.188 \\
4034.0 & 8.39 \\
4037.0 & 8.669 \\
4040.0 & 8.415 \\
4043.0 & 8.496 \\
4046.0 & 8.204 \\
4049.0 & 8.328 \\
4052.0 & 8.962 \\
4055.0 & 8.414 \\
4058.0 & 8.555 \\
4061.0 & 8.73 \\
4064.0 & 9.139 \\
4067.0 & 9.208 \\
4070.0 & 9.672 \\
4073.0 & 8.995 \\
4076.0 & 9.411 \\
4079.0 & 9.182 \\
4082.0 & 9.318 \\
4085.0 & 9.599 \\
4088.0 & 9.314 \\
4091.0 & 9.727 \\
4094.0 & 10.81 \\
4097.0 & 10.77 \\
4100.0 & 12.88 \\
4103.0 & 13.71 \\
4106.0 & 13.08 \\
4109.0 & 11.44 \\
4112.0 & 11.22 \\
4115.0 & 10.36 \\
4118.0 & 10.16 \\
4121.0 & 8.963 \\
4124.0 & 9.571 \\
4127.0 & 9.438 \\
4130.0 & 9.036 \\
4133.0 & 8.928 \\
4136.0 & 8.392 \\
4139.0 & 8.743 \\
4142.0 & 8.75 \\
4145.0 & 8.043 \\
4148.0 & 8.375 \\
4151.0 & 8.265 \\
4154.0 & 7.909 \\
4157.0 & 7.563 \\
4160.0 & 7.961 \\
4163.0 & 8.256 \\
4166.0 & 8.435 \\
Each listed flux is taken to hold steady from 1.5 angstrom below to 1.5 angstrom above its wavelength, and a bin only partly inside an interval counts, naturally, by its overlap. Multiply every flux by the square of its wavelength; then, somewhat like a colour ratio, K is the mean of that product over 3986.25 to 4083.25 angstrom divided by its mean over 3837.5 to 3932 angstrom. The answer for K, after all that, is 0.90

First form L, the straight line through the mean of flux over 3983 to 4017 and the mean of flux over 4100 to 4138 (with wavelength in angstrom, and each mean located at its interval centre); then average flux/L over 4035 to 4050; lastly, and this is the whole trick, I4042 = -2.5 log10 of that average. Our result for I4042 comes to 0.12 mag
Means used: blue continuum 8.9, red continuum 10.4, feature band 8.42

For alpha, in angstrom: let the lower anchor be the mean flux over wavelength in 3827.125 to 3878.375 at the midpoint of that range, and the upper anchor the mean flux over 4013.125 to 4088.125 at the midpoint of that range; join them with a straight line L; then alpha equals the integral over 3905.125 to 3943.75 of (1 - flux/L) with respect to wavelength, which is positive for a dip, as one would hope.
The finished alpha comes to 2.4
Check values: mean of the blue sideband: 11.2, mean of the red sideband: 8.93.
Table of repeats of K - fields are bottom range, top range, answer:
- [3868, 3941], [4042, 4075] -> 0.92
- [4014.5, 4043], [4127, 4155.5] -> 1.02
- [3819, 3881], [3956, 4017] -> 0.95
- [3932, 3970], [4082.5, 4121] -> 1.17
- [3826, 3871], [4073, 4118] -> 1.08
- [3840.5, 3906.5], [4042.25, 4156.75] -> 0.96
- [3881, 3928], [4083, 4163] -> 1.05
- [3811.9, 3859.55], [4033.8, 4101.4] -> 0.95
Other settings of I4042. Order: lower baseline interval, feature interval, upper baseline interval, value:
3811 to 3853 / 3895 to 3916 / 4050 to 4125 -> 0.044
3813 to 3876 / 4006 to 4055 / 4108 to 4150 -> 0.143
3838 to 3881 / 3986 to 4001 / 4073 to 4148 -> 0.169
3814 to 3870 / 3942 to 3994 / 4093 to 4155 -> 0.051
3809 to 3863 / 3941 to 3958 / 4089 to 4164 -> 0.103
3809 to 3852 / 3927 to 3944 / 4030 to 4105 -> 0.044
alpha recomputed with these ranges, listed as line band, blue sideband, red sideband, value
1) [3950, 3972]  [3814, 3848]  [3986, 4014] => -2.7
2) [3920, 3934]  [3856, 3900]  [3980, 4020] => 1.4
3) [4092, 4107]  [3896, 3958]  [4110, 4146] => -4.4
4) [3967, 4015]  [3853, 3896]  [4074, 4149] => 4.3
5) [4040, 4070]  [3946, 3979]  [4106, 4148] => 3.8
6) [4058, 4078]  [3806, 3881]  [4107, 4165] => 0.7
